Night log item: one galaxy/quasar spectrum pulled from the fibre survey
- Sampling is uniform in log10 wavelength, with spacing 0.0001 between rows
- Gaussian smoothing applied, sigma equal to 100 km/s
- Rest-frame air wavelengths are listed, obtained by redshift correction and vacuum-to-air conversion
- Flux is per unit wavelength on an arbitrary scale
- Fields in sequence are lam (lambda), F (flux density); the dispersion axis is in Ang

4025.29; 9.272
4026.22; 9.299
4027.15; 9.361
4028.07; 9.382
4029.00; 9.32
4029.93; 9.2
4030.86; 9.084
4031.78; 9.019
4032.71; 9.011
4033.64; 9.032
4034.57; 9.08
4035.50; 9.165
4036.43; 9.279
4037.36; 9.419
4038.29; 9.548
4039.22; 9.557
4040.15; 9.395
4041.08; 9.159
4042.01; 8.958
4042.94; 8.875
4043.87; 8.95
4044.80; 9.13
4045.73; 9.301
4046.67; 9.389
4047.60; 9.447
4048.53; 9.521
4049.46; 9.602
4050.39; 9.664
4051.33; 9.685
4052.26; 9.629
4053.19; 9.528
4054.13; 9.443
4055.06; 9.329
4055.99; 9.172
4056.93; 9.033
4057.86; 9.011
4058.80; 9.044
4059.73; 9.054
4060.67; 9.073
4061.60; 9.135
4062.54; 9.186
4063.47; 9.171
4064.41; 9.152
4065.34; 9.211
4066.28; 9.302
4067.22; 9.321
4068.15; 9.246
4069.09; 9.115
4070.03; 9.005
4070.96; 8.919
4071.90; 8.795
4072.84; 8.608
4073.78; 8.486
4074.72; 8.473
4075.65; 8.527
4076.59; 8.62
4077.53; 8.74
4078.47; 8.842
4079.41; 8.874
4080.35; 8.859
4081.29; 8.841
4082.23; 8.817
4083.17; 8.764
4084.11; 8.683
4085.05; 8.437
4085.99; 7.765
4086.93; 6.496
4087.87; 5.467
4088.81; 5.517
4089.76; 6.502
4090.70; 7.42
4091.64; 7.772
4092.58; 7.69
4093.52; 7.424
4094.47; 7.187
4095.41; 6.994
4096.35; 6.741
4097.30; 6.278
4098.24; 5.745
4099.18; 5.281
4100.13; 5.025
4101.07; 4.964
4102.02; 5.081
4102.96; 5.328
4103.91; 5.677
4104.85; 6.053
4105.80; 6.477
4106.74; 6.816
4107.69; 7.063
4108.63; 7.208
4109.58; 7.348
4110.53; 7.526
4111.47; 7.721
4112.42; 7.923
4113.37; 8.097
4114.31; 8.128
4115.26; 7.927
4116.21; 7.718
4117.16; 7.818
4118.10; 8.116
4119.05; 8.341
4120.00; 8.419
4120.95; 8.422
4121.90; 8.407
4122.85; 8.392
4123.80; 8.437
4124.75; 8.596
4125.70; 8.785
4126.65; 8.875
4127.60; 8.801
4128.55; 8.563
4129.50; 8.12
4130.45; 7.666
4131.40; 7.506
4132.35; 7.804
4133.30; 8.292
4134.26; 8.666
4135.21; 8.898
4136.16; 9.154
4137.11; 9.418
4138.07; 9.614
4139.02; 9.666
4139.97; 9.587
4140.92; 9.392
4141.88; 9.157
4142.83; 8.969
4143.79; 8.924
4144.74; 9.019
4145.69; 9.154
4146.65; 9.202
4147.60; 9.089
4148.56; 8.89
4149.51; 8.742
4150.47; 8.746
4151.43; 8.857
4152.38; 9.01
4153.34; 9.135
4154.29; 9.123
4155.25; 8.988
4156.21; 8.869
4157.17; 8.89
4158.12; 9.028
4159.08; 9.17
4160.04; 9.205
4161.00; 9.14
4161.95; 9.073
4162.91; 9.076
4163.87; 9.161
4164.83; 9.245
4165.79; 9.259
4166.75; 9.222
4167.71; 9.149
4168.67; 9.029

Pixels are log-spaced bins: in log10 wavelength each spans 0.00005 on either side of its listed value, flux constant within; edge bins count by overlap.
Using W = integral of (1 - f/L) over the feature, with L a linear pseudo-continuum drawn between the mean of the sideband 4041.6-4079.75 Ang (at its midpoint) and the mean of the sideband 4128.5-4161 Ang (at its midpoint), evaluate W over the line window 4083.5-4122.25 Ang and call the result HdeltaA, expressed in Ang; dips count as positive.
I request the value 8.4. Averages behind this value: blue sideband 9.11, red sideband 8.91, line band 7.05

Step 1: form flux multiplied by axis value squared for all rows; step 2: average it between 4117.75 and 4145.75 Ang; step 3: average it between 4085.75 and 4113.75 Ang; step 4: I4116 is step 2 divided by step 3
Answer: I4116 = 1.3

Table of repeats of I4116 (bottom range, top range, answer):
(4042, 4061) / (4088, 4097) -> 0.76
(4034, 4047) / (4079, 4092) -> 0.86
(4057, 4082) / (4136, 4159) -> 1.06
